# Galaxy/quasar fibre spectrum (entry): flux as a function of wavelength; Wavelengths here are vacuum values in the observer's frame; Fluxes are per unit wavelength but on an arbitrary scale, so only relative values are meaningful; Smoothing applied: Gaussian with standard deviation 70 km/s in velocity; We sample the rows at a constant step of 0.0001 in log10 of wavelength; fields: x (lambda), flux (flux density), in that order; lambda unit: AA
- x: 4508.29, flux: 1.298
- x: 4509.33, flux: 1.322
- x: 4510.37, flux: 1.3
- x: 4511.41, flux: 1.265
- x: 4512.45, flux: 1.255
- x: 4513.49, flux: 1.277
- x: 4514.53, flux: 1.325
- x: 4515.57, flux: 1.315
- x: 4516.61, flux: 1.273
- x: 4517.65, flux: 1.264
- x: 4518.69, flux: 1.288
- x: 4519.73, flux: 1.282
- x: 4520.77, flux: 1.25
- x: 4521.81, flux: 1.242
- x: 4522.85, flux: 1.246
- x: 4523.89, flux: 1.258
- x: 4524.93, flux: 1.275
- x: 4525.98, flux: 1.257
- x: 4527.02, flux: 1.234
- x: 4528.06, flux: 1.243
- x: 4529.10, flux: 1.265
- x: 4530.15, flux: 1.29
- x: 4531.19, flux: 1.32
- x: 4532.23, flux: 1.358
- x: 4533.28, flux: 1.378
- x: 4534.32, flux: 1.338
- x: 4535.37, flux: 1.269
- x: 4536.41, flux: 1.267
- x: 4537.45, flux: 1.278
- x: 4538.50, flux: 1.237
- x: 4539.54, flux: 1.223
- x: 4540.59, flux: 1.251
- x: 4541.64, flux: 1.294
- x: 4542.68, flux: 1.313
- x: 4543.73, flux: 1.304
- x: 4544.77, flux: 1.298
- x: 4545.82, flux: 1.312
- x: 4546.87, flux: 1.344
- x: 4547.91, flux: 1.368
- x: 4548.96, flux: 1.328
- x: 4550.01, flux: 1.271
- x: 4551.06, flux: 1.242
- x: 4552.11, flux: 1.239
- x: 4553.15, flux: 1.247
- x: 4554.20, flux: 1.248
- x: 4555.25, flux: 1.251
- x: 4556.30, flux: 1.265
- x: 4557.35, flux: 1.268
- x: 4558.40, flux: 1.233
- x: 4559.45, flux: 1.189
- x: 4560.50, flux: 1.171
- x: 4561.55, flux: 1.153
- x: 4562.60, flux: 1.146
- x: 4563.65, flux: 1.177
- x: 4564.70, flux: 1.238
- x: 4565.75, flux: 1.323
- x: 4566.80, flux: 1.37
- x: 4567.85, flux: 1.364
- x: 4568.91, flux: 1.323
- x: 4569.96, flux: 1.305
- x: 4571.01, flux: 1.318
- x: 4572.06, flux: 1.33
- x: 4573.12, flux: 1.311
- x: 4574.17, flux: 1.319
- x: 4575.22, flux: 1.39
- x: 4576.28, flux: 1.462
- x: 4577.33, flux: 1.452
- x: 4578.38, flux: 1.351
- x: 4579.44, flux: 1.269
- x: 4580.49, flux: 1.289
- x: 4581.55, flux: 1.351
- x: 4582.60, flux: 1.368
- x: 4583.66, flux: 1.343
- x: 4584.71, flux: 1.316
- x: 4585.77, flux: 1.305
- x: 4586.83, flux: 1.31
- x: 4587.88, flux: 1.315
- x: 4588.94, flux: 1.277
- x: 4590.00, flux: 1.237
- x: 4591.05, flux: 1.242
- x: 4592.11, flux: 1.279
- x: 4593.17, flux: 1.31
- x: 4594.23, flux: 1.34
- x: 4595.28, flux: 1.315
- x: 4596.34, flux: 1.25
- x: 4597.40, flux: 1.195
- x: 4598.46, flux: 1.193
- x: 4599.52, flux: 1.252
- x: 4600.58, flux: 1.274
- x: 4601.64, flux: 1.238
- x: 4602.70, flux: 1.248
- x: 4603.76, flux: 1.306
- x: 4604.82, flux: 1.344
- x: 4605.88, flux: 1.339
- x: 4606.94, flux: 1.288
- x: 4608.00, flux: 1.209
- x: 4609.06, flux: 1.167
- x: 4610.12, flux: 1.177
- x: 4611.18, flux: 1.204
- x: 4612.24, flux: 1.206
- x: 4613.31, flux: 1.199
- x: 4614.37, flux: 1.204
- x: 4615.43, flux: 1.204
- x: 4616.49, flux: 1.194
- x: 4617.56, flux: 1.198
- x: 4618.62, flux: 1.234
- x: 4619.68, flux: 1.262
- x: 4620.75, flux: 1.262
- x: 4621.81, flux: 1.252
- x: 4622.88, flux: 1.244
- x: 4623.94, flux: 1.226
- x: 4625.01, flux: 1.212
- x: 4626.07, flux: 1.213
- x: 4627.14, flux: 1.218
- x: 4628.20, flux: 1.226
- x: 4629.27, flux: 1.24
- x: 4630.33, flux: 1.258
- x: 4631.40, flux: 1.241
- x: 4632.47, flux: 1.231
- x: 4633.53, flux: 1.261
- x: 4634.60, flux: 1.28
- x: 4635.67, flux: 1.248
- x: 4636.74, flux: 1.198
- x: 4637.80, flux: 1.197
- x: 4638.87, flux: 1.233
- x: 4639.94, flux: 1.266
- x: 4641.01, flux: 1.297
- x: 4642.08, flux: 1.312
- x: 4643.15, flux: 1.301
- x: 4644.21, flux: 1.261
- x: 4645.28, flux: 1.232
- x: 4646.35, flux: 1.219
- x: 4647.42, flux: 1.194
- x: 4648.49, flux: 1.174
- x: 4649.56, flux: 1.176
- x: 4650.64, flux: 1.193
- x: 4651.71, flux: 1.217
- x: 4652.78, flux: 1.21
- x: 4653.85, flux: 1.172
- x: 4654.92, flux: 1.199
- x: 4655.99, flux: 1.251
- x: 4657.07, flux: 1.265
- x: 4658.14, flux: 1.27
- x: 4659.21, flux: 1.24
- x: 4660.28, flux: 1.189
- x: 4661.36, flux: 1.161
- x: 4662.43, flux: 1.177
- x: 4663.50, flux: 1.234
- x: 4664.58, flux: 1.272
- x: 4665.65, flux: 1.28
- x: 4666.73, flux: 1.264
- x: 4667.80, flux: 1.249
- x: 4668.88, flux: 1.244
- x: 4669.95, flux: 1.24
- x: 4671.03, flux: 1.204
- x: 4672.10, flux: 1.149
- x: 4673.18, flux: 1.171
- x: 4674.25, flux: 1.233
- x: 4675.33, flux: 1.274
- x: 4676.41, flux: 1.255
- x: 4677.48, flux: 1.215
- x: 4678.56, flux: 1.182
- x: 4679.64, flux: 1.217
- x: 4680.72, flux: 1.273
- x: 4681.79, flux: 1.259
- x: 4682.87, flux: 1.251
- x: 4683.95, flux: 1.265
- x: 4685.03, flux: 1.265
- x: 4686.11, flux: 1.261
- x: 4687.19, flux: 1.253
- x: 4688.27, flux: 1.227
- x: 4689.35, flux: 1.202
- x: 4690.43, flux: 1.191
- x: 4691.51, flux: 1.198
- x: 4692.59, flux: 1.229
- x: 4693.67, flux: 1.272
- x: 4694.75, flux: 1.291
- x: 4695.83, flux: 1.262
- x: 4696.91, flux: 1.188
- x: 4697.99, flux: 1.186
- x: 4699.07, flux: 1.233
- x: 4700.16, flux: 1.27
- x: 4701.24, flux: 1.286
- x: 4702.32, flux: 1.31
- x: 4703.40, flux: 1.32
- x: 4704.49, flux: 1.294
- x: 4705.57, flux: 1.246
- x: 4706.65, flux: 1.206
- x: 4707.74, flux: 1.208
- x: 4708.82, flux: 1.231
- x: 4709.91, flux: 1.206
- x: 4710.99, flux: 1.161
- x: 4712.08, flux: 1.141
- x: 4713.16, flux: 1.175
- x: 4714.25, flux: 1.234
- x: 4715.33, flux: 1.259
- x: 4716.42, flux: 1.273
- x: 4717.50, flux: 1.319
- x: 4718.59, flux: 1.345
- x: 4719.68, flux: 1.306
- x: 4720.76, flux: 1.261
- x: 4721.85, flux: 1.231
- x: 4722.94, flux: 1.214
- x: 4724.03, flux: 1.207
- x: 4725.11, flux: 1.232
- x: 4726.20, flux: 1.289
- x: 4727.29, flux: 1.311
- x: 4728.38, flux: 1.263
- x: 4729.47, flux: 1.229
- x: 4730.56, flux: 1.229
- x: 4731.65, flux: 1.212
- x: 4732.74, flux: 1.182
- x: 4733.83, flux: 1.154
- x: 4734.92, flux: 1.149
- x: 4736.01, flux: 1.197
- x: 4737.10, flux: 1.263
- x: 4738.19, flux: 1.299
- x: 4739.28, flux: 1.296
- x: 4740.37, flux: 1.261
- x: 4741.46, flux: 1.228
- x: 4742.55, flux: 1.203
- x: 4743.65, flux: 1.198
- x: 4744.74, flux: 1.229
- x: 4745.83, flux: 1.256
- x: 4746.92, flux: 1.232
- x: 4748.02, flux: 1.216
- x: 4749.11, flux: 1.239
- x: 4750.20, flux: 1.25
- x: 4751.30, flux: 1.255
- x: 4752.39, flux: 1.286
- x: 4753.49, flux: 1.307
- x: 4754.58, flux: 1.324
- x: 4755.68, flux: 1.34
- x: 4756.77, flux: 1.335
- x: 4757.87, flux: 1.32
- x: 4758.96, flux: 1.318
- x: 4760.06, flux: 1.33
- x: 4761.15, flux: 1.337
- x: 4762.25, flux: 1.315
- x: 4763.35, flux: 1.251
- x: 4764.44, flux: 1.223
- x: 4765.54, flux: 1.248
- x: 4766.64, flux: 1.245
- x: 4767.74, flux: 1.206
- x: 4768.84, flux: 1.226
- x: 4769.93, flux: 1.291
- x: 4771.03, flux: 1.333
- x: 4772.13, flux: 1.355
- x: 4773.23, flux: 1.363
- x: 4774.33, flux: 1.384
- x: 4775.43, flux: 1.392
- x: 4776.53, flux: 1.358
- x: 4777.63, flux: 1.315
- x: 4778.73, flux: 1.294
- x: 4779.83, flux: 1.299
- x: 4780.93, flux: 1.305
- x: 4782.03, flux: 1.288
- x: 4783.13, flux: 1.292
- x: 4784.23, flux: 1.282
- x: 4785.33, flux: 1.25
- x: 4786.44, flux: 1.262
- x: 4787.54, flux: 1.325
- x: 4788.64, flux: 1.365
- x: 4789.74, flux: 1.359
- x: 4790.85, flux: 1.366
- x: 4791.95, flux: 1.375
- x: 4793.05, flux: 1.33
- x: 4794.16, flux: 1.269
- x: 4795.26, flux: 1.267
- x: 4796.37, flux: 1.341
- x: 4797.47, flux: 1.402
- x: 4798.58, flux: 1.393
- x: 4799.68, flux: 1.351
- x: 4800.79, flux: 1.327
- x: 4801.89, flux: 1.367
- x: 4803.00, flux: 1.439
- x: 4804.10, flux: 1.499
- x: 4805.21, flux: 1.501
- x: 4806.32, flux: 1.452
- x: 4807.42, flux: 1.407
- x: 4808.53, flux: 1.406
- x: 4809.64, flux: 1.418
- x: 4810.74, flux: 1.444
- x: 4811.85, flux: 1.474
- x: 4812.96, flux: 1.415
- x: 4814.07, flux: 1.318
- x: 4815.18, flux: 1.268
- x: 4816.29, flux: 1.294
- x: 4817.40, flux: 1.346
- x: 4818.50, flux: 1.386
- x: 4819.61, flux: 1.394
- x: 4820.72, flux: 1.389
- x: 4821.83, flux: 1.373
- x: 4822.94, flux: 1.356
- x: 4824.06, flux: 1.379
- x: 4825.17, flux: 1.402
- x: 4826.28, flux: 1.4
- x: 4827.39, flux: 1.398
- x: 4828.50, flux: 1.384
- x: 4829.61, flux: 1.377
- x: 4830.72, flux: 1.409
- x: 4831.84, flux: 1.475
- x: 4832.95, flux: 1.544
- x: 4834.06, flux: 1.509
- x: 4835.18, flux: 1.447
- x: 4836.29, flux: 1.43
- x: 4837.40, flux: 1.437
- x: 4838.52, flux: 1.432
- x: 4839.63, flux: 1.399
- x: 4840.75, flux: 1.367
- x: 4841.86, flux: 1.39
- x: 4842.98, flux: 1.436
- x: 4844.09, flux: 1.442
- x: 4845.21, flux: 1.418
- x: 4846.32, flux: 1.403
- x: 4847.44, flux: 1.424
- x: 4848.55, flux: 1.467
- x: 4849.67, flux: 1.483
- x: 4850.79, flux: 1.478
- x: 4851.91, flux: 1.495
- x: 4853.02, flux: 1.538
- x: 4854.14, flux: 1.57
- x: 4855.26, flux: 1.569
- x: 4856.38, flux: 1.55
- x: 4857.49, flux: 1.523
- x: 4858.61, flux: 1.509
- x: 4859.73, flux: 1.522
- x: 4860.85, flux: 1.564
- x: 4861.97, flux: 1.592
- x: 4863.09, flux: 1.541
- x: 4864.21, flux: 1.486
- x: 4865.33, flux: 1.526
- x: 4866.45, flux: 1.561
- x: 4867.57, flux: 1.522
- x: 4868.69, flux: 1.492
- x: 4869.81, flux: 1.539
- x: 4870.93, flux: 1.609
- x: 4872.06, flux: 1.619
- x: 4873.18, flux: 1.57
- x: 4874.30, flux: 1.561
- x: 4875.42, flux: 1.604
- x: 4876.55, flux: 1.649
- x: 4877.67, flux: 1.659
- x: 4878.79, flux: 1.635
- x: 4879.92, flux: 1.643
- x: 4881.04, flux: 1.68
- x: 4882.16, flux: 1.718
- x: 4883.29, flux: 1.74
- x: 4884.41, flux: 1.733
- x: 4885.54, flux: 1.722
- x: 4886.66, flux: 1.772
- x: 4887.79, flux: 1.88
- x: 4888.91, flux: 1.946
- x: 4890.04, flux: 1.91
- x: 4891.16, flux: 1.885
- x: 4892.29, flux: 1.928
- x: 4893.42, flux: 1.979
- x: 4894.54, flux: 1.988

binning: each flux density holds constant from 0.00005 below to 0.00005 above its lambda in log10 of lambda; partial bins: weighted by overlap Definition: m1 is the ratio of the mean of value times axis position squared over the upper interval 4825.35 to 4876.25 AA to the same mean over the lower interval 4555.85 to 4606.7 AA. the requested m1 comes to 1.3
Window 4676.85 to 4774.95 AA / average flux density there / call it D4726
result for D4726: 1.25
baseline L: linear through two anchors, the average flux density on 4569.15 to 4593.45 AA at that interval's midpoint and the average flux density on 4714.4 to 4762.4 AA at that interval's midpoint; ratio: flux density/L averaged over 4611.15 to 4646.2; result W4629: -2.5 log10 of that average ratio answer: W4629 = 0.06 mag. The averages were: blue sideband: 1.32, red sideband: 1.26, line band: 1.24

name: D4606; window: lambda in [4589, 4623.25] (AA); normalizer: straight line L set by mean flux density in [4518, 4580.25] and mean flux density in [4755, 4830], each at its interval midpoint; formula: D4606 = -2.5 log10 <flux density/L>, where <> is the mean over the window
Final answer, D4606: 0.05 mag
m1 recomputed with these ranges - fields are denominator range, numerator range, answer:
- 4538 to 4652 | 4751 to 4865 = 1.20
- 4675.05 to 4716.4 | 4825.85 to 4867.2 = 1.27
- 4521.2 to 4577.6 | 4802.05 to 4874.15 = 1.28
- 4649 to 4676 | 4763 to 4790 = 1.12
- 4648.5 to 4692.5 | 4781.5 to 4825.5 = 1.18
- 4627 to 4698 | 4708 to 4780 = 1.06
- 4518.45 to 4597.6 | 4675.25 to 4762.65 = 1.04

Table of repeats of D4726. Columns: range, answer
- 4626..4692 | 1.23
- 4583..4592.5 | 1.29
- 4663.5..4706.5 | 1.24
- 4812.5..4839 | 1.4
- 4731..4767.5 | 1.26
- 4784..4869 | 1.42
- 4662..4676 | 1.23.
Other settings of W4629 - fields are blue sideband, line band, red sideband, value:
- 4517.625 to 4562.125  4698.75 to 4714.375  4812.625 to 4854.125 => 0.10 mag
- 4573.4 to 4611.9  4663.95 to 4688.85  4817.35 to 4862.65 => 0.09 mag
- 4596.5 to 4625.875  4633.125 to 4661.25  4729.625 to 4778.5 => 0.01 mag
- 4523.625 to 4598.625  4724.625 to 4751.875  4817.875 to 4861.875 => 0.13 mag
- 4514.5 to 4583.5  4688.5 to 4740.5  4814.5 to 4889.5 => 0.14 mag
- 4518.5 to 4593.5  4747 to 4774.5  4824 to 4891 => 0.14 mag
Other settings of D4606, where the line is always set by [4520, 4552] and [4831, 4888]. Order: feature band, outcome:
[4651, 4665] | 0.14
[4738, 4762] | 0.14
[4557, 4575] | 0.03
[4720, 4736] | 0.17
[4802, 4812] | 0.04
